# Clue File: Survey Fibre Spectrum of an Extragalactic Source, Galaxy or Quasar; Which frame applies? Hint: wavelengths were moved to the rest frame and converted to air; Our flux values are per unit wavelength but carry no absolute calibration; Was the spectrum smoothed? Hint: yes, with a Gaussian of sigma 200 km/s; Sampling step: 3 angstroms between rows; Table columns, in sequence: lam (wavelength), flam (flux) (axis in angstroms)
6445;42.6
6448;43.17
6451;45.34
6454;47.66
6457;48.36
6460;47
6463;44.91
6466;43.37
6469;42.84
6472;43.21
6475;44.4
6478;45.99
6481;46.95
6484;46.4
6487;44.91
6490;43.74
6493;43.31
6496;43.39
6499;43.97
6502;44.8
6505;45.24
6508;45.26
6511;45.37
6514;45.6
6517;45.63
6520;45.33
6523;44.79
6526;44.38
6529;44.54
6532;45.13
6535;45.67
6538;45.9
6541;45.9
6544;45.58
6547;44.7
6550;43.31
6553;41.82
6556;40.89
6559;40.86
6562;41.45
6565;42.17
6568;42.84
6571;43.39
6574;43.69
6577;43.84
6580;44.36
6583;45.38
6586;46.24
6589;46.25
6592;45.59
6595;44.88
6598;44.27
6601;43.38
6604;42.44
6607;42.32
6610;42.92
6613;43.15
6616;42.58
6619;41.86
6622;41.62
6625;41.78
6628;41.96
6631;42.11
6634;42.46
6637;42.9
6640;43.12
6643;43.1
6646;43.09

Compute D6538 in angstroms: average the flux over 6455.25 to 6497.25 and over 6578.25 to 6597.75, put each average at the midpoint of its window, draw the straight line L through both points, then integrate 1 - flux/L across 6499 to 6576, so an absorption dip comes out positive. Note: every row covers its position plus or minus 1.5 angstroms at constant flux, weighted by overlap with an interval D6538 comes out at 1.7 angstroms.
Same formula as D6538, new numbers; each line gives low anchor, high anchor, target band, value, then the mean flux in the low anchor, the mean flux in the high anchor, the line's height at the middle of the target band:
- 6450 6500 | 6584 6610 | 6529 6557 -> 0.2 angstroms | 45.1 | 44.4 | 44.7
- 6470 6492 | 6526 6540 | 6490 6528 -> 0.3 angstroms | 45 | 45.2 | 45.1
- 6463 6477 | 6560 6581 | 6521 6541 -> -0.9 angstroms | 43.7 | 43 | 43.3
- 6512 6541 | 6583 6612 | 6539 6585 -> 1.4 angstroms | 45.3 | 44.3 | 44.8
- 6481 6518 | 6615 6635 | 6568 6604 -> -1.3 angstroms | 44.9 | 42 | 42.9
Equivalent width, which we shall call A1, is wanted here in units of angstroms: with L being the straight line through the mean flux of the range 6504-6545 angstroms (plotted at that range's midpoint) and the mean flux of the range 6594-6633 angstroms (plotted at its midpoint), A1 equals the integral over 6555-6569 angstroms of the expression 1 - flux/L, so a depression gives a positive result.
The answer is 0.8 angstroms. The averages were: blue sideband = 45.3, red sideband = 42.7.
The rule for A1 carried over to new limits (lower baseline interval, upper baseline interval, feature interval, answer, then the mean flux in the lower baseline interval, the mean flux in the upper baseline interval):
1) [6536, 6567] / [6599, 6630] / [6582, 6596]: -1.0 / 43.3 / 42.4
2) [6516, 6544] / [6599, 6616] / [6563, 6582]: 0.2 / 45.3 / 42.9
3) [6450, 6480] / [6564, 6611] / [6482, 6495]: 0.1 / 45.3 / 44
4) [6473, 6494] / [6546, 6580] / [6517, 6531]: -0.3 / 45.1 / 42.7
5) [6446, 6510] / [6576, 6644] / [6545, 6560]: 0.5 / 44.9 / 43.4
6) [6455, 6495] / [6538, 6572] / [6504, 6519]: -0.4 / 45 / 43.1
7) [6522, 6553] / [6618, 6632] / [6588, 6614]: -0.7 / 44.8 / 41.9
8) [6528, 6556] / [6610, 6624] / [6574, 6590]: -0.6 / 44.5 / 42.4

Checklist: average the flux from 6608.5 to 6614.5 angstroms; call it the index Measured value 43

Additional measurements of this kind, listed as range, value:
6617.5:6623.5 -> 41.7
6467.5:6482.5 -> 44.7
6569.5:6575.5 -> 43.5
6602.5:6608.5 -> 42.4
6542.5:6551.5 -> 44.5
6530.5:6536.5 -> 45.4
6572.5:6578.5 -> 43.8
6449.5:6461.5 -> 47.1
